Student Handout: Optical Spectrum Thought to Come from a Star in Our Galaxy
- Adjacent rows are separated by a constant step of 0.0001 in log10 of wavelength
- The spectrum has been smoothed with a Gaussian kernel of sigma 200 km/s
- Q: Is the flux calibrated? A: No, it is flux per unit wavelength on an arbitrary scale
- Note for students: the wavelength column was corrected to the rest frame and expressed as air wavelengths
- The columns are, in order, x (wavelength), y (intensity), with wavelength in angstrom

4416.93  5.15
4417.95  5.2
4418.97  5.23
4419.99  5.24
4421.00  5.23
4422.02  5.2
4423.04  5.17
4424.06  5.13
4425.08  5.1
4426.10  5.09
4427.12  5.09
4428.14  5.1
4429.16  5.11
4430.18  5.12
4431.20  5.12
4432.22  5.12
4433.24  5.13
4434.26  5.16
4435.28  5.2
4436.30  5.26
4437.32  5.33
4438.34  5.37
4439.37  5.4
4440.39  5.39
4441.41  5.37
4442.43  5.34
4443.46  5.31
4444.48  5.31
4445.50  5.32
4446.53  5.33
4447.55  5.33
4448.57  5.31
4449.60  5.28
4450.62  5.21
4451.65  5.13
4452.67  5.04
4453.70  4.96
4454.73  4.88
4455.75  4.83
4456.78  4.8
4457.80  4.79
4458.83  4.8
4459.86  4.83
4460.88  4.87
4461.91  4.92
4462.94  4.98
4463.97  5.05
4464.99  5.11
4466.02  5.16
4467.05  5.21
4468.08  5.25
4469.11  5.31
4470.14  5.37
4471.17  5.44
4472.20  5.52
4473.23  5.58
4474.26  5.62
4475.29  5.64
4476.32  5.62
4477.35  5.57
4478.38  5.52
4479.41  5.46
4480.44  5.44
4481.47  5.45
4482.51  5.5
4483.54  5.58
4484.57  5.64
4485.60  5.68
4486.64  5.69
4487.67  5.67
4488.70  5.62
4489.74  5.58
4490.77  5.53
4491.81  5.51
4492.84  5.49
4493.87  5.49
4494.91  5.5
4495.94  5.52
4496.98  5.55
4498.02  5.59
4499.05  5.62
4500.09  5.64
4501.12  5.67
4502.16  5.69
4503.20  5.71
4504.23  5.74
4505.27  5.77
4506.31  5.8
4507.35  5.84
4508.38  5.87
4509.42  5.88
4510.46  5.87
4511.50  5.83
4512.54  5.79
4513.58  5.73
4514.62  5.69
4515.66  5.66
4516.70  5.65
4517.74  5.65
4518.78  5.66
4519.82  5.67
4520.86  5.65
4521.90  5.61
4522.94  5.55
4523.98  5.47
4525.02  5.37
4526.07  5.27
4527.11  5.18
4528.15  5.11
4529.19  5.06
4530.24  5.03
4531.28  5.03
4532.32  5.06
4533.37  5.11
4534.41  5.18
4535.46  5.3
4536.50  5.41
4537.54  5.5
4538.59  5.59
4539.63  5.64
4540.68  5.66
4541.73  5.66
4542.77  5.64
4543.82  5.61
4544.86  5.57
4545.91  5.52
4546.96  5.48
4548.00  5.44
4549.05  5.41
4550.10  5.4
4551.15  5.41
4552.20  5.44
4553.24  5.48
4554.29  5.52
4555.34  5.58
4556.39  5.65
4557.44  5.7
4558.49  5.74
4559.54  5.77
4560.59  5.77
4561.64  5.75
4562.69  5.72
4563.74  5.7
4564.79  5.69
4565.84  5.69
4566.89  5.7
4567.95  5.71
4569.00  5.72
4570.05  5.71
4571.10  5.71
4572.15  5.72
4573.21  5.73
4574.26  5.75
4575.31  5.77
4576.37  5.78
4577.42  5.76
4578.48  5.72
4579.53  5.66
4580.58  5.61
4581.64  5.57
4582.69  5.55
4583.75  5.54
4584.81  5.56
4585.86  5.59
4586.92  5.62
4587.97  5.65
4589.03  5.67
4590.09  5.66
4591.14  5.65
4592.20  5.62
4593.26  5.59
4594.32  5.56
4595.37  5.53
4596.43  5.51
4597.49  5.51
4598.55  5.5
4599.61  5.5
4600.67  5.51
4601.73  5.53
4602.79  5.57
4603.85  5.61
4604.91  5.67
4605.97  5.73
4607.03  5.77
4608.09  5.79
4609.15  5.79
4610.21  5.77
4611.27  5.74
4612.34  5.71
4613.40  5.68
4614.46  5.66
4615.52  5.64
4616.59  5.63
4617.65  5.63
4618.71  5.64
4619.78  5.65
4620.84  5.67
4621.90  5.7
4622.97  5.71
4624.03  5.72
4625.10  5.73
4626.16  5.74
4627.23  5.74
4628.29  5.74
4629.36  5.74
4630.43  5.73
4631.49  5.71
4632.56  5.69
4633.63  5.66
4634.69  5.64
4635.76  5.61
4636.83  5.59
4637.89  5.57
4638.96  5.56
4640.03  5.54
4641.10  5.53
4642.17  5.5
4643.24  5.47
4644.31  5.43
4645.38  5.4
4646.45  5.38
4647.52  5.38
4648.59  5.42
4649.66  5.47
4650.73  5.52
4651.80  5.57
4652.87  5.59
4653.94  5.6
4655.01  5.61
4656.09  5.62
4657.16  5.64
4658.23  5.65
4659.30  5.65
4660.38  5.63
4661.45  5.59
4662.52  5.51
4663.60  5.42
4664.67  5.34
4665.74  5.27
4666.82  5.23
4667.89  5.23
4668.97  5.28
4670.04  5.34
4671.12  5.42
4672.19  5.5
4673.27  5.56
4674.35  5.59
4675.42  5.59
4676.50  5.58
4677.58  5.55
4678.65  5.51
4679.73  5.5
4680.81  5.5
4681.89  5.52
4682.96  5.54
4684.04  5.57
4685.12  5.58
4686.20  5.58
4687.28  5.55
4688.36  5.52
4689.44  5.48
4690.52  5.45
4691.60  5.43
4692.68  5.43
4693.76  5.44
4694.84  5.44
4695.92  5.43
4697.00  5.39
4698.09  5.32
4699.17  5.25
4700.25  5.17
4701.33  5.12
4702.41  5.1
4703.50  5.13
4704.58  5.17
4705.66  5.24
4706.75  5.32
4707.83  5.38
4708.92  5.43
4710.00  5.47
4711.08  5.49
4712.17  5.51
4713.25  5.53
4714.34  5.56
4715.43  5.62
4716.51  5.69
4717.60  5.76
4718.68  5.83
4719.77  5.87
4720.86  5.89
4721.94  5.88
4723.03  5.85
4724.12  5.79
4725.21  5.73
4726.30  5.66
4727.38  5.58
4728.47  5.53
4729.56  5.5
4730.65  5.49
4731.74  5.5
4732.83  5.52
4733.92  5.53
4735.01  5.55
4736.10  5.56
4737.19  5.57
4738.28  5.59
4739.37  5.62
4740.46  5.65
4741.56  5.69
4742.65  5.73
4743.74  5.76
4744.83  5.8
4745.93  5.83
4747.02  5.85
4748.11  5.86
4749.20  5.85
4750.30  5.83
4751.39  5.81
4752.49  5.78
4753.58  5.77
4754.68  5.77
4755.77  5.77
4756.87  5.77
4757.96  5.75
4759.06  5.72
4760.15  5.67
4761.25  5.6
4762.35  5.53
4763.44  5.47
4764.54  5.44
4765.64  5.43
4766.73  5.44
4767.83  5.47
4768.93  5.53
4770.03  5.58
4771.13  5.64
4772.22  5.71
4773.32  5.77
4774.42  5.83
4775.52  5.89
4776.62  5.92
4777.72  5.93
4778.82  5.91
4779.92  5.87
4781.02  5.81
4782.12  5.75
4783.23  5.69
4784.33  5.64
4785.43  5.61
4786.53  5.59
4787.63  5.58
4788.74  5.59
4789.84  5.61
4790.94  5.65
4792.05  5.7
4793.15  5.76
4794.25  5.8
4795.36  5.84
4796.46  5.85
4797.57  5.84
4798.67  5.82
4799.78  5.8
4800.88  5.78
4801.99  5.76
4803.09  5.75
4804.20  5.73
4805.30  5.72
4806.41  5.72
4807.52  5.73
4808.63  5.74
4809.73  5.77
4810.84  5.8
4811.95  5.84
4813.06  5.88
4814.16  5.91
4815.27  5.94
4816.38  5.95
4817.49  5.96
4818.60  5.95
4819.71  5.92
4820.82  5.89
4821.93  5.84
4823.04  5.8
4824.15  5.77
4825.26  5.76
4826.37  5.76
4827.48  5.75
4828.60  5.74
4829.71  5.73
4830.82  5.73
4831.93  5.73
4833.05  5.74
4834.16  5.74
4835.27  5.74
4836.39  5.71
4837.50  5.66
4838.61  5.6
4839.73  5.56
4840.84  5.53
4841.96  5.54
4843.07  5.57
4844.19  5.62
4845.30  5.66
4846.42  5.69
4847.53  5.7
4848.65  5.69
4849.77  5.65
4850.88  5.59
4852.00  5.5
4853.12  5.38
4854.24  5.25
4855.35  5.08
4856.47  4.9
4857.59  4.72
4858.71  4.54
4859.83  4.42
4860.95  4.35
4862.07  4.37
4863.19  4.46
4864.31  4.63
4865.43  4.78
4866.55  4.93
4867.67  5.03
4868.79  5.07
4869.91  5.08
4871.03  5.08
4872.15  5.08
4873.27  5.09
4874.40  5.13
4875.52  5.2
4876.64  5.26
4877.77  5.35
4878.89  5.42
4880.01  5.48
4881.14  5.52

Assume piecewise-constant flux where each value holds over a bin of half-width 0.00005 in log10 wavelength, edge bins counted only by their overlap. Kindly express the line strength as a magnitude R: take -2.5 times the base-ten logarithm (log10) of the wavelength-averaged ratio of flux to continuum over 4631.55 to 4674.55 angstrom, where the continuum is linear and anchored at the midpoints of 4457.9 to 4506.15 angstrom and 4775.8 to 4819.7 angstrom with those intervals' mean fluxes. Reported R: 0.024 mag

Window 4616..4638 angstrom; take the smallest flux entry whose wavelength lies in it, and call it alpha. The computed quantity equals 5.57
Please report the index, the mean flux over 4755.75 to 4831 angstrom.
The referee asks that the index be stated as 5.74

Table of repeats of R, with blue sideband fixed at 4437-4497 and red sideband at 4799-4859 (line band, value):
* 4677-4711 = 0.03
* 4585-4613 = -0.04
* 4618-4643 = -0.03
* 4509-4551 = -0.02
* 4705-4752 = -0.01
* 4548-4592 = -0.04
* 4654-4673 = 0.01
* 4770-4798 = -0.02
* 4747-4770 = -0.01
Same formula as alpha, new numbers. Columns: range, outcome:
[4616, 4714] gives 5.1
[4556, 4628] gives 5.5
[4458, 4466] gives 4.8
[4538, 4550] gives 5.41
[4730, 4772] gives 5.43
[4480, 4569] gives 5.03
